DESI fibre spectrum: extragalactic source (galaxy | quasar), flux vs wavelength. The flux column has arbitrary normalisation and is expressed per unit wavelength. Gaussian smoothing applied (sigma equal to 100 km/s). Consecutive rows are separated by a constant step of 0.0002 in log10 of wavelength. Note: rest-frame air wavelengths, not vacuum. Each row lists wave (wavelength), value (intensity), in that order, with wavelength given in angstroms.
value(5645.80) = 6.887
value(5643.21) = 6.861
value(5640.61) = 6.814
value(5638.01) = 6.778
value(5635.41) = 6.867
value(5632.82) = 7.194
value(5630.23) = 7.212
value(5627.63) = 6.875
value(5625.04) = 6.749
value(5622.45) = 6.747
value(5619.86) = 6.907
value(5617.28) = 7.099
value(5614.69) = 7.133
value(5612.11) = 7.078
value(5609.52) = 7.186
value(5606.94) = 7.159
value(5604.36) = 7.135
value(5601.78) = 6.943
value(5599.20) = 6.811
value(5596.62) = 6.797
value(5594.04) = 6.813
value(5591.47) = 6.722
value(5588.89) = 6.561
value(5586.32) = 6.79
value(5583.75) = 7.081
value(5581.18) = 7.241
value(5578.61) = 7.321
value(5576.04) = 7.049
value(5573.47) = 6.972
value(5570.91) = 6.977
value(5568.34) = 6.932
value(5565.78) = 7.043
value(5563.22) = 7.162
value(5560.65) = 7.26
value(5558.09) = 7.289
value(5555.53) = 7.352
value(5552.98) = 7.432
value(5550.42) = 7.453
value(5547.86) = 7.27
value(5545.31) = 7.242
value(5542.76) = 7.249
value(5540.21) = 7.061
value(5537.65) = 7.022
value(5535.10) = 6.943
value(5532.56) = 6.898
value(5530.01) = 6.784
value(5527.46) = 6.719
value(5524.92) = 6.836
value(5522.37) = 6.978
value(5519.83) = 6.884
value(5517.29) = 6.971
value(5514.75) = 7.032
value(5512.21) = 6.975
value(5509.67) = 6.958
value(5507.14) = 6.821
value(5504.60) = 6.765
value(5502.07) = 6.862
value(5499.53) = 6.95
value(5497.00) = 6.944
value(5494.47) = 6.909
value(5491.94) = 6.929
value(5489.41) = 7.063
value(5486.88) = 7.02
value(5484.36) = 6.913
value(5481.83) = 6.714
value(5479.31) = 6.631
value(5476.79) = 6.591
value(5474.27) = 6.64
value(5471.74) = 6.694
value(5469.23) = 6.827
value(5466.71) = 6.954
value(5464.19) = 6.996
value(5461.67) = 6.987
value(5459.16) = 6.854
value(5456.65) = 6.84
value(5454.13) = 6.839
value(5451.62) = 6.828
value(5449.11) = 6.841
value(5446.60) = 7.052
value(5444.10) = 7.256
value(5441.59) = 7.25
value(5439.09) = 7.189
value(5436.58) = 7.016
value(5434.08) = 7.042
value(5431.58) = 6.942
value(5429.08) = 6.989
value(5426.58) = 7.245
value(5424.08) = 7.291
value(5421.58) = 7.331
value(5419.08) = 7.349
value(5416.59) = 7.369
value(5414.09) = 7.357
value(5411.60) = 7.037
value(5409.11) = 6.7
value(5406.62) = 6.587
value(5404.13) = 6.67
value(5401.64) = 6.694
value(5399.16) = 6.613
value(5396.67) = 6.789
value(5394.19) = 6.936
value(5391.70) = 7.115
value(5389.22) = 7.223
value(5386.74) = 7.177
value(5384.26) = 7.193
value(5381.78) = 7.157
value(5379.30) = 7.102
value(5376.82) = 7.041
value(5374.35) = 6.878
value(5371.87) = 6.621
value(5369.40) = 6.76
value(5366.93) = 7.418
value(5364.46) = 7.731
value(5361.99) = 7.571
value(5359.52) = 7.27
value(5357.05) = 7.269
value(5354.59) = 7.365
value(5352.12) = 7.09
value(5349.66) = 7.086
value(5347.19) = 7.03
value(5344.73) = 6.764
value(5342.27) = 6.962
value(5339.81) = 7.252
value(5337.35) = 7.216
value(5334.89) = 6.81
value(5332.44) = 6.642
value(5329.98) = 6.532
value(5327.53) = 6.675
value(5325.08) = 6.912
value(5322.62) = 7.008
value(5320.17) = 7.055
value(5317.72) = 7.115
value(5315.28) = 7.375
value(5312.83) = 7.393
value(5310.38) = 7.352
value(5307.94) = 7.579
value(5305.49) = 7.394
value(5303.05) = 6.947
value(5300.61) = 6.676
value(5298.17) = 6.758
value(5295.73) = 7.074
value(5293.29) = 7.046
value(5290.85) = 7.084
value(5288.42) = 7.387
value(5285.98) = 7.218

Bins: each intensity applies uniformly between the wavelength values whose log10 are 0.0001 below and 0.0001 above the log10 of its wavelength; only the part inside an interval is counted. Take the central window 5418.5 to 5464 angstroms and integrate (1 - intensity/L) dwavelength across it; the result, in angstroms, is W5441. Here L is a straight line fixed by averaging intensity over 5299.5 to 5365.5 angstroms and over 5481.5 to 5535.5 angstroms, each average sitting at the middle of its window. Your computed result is -0.47 angstroms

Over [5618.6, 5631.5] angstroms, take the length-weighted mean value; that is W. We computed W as 6.89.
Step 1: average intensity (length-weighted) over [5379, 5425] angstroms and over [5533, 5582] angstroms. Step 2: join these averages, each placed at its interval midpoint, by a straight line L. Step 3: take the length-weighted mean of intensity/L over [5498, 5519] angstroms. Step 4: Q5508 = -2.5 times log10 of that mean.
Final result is 0.03 mag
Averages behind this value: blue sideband 7.03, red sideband 7.17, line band 6.92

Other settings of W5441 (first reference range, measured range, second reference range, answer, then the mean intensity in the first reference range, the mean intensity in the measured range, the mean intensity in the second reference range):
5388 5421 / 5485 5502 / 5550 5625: 0.1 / 6.96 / 6.96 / 7.04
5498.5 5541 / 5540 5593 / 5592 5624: -1.3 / 6.91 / 7.12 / 6.98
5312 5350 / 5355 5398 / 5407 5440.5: -0.5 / 6.98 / 7.14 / 7.13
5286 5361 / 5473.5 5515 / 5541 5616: 1.3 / 7.07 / 6.87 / 7.08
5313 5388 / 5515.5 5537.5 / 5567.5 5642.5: 0.3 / 7.07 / 6.89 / 6.96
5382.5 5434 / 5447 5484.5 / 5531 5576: 1.4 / 7.03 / 6.81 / 7.15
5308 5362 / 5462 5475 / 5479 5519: 0.2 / 7.08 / 6.84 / 6.91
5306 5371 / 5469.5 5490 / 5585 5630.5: 0.7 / 7.12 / 6.78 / 6.92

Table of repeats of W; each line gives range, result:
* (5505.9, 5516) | 6.95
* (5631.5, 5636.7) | 7.04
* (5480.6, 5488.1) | 6.88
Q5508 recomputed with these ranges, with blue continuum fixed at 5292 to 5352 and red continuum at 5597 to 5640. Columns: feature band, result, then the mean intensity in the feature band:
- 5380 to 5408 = 0.014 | 6.92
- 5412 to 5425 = -0.046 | 7.32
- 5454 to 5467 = 0.015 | 6.91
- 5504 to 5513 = 0.018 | 6.88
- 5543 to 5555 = -0.053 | 7.35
